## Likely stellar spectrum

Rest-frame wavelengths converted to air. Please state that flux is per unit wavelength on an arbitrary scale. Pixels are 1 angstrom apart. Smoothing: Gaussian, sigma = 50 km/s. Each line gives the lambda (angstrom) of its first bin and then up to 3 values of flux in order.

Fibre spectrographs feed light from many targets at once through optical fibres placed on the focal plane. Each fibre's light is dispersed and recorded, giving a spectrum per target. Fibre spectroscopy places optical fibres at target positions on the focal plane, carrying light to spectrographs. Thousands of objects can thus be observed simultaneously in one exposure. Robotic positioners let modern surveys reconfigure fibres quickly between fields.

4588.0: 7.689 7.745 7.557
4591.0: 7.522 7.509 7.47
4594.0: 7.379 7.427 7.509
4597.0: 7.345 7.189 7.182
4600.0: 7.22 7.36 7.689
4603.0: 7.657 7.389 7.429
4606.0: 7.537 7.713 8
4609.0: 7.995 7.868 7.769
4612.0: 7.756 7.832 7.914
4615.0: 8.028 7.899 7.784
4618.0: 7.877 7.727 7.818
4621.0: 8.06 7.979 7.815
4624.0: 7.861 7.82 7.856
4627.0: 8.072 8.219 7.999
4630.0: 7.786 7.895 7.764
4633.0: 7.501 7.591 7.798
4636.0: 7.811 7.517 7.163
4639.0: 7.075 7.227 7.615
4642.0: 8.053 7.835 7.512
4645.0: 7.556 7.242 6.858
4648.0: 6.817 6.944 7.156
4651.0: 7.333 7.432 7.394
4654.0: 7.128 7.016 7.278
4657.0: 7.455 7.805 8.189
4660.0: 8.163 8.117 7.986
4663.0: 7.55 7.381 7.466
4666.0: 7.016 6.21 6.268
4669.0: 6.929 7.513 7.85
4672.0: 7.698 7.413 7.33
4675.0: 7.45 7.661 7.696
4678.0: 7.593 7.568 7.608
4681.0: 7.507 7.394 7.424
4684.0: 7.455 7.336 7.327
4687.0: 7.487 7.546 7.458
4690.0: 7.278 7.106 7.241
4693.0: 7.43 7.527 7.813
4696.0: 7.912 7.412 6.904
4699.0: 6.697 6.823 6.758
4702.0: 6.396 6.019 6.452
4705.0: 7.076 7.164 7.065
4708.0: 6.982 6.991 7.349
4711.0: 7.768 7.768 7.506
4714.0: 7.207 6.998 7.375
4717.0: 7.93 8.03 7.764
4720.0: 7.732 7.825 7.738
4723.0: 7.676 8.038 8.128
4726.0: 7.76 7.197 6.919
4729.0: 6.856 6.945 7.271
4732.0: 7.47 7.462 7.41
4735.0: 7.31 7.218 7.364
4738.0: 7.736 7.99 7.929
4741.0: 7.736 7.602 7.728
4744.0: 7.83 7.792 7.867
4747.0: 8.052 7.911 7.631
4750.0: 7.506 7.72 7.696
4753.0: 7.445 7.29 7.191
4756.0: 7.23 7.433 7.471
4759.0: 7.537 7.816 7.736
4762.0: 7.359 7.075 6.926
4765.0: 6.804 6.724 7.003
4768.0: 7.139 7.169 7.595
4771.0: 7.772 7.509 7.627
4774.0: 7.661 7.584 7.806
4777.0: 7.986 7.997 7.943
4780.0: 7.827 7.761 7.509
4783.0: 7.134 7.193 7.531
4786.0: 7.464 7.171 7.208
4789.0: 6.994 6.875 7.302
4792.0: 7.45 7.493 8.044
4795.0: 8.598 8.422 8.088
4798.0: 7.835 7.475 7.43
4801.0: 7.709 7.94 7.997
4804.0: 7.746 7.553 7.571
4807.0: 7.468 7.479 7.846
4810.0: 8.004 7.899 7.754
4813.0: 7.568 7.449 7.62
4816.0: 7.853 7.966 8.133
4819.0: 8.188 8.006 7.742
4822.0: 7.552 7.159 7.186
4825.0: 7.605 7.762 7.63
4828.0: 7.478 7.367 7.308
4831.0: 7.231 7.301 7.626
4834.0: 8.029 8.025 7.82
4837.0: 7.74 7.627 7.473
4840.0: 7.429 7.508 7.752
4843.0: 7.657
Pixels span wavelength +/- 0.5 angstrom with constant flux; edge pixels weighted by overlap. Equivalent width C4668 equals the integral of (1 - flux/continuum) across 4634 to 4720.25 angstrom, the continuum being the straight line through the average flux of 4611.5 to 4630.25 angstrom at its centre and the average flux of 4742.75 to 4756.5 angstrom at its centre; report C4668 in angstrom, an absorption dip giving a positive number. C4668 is 4.7 angstrom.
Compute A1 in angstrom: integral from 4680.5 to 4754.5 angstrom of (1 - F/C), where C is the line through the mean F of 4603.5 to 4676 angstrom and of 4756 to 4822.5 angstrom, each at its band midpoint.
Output 1.6 angstrom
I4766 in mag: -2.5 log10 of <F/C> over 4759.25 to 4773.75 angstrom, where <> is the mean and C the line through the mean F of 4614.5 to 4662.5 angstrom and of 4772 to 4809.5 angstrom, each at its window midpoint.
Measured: 0.05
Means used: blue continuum 7.64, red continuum 7.64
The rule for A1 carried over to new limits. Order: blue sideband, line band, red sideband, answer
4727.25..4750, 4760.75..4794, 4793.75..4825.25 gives 1.1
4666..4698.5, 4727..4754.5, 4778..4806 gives -0.1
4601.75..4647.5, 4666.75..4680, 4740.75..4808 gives 0.5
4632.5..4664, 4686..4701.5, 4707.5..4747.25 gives 0.5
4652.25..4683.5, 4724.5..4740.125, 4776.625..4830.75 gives 0.3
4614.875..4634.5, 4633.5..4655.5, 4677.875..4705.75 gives 0.9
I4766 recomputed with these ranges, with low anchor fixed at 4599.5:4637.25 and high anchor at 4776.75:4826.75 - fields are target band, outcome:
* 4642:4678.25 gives 0.05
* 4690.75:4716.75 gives 0.08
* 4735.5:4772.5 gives 0.03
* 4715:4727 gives -0.01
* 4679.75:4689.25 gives 0.04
